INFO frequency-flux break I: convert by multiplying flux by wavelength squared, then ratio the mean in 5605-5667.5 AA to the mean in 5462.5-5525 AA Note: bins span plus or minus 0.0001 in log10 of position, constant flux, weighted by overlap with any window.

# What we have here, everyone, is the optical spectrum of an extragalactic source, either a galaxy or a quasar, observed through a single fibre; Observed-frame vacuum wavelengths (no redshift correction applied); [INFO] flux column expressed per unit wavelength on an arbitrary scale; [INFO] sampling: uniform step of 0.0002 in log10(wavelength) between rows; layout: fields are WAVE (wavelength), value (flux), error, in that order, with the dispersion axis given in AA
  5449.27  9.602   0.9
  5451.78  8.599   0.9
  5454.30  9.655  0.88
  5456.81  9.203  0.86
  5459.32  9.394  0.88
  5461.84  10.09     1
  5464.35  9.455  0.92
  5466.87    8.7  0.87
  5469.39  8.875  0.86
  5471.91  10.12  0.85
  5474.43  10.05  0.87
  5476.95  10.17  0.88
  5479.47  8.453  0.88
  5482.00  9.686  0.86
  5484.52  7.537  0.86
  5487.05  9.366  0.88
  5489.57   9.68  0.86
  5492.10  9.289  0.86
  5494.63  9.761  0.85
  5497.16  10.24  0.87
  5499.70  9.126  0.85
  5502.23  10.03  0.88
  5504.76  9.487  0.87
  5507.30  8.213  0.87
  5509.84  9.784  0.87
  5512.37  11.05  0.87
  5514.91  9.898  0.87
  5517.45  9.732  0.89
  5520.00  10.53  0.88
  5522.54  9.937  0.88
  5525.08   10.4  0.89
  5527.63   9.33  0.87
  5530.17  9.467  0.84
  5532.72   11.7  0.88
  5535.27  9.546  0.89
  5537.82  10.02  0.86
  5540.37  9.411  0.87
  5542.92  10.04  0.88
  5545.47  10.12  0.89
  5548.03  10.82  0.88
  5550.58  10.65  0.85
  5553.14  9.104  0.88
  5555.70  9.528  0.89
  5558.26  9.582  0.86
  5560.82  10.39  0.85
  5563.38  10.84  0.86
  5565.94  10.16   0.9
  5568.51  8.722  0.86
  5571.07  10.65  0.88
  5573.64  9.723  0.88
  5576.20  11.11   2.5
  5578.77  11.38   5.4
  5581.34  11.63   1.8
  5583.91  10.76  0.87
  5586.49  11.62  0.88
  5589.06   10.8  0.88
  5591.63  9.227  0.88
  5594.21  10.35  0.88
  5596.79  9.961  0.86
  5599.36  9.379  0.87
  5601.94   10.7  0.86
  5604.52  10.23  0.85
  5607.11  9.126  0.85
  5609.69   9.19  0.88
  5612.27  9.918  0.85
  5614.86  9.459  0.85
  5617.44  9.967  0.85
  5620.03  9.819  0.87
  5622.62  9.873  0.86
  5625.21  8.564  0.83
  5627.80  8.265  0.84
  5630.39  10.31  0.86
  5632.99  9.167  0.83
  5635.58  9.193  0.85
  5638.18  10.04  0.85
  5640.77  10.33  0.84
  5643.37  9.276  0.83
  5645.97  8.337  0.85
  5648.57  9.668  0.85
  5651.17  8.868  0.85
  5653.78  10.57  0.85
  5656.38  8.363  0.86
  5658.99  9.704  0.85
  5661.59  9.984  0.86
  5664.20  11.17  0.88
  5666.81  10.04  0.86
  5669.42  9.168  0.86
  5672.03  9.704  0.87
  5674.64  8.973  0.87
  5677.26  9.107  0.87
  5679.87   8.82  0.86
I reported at 1.05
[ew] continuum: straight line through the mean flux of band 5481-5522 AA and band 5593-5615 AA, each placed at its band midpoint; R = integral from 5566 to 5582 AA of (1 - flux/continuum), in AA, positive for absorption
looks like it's -1.16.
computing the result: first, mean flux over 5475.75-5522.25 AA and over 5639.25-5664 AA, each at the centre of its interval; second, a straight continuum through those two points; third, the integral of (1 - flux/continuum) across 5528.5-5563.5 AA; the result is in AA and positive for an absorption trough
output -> -1.82 AA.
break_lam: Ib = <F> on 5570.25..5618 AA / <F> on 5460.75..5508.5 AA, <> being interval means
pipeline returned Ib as 1.1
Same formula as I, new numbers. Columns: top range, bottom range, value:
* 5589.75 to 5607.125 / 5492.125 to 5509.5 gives 1.09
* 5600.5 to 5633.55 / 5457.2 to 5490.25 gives 1.08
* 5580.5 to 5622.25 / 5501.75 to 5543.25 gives 1.05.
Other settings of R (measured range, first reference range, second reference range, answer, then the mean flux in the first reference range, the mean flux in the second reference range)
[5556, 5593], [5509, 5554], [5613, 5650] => -2.4 AA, 10.1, 9.45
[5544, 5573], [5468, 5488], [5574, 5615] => -0.2 AA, 9.28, 10.3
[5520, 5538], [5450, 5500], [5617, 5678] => -1.3 AA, 9.38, 9.52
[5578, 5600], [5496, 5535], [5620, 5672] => -2.0 AA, 9.92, 9.53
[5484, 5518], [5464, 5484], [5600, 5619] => -0.4 AA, 9.37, 9.78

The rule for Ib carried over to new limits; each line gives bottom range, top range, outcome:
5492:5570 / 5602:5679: 0.96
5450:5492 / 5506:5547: 1.07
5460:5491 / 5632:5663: 1.01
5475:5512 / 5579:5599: 1.13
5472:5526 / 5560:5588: 1.10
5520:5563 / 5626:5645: 0.94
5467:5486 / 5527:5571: 1.08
